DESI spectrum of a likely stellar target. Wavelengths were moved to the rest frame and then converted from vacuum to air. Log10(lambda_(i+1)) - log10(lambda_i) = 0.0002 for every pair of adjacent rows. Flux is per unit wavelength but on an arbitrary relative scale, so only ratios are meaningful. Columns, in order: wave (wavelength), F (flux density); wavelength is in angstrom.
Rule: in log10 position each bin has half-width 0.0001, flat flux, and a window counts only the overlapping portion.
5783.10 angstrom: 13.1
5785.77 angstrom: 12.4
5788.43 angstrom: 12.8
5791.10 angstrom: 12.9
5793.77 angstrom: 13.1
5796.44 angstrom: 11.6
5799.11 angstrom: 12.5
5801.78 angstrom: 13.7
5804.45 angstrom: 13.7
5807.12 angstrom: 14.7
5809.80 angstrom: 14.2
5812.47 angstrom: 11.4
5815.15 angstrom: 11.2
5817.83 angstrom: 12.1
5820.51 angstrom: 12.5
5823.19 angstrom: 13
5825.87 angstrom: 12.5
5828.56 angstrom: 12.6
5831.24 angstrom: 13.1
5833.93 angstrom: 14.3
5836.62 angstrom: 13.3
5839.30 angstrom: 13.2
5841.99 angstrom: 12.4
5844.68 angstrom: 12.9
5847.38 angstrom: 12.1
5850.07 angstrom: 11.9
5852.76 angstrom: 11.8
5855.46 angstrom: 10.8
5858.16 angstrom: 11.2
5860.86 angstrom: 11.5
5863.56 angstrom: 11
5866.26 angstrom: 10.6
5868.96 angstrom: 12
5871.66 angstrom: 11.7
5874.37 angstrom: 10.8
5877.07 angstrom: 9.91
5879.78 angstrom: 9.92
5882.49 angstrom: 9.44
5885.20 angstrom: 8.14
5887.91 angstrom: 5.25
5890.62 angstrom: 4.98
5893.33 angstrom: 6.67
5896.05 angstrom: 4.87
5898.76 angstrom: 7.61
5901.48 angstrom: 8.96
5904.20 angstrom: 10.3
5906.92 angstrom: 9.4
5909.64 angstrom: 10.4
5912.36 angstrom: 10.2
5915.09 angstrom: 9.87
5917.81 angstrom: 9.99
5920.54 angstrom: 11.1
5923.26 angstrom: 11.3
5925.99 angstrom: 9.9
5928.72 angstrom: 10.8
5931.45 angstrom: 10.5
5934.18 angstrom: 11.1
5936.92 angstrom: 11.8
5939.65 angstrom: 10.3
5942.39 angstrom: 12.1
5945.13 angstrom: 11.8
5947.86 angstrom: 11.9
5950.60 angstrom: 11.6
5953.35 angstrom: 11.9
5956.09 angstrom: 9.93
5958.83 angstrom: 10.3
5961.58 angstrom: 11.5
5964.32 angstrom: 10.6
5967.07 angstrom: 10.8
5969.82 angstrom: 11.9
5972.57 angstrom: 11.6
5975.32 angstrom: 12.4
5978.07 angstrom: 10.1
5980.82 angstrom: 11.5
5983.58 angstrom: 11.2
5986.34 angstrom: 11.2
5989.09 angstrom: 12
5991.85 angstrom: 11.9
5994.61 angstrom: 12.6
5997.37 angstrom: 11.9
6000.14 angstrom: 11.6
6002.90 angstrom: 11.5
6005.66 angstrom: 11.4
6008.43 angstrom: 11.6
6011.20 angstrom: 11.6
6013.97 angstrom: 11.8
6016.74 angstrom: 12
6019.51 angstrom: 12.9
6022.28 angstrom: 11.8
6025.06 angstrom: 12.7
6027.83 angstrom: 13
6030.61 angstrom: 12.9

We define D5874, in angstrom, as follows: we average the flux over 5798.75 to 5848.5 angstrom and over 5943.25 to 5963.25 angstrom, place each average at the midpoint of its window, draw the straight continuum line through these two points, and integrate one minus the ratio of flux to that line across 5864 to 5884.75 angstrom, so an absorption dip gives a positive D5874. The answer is 2.97 angstrom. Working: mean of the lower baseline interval 12.9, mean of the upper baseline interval 11.3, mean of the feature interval 10.5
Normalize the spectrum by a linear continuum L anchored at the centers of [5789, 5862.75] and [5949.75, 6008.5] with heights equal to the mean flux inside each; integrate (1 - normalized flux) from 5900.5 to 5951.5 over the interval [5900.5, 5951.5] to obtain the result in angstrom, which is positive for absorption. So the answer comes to 4.7 angstrom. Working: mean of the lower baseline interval 12.6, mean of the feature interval 10.7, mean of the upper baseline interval 11.4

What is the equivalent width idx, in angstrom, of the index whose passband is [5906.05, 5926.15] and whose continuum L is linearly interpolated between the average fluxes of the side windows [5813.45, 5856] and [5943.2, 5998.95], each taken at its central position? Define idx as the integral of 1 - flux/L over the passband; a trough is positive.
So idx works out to 2.63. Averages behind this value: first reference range 12.5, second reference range 11.4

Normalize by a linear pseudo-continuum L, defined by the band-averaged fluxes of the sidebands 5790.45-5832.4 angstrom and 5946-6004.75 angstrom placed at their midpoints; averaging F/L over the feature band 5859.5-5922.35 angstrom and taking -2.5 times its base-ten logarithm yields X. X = 0.28 mag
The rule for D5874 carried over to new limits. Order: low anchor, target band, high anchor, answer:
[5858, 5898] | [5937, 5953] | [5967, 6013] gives -1.48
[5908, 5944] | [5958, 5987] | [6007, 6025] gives 0.44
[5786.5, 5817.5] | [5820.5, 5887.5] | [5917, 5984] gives 3.70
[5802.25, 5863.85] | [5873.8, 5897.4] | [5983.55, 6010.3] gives 8.85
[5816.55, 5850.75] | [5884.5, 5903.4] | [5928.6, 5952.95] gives 8.33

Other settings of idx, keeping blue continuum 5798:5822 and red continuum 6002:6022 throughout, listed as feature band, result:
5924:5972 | 4.2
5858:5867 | 1.1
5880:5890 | 3.9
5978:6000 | 0.6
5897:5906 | 2.6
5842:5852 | 0.3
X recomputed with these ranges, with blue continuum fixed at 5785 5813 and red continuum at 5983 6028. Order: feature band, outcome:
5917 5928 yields 0.166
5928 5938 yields 0.118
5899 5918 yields 0.267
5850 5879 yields 0.142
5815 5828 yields 0.048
